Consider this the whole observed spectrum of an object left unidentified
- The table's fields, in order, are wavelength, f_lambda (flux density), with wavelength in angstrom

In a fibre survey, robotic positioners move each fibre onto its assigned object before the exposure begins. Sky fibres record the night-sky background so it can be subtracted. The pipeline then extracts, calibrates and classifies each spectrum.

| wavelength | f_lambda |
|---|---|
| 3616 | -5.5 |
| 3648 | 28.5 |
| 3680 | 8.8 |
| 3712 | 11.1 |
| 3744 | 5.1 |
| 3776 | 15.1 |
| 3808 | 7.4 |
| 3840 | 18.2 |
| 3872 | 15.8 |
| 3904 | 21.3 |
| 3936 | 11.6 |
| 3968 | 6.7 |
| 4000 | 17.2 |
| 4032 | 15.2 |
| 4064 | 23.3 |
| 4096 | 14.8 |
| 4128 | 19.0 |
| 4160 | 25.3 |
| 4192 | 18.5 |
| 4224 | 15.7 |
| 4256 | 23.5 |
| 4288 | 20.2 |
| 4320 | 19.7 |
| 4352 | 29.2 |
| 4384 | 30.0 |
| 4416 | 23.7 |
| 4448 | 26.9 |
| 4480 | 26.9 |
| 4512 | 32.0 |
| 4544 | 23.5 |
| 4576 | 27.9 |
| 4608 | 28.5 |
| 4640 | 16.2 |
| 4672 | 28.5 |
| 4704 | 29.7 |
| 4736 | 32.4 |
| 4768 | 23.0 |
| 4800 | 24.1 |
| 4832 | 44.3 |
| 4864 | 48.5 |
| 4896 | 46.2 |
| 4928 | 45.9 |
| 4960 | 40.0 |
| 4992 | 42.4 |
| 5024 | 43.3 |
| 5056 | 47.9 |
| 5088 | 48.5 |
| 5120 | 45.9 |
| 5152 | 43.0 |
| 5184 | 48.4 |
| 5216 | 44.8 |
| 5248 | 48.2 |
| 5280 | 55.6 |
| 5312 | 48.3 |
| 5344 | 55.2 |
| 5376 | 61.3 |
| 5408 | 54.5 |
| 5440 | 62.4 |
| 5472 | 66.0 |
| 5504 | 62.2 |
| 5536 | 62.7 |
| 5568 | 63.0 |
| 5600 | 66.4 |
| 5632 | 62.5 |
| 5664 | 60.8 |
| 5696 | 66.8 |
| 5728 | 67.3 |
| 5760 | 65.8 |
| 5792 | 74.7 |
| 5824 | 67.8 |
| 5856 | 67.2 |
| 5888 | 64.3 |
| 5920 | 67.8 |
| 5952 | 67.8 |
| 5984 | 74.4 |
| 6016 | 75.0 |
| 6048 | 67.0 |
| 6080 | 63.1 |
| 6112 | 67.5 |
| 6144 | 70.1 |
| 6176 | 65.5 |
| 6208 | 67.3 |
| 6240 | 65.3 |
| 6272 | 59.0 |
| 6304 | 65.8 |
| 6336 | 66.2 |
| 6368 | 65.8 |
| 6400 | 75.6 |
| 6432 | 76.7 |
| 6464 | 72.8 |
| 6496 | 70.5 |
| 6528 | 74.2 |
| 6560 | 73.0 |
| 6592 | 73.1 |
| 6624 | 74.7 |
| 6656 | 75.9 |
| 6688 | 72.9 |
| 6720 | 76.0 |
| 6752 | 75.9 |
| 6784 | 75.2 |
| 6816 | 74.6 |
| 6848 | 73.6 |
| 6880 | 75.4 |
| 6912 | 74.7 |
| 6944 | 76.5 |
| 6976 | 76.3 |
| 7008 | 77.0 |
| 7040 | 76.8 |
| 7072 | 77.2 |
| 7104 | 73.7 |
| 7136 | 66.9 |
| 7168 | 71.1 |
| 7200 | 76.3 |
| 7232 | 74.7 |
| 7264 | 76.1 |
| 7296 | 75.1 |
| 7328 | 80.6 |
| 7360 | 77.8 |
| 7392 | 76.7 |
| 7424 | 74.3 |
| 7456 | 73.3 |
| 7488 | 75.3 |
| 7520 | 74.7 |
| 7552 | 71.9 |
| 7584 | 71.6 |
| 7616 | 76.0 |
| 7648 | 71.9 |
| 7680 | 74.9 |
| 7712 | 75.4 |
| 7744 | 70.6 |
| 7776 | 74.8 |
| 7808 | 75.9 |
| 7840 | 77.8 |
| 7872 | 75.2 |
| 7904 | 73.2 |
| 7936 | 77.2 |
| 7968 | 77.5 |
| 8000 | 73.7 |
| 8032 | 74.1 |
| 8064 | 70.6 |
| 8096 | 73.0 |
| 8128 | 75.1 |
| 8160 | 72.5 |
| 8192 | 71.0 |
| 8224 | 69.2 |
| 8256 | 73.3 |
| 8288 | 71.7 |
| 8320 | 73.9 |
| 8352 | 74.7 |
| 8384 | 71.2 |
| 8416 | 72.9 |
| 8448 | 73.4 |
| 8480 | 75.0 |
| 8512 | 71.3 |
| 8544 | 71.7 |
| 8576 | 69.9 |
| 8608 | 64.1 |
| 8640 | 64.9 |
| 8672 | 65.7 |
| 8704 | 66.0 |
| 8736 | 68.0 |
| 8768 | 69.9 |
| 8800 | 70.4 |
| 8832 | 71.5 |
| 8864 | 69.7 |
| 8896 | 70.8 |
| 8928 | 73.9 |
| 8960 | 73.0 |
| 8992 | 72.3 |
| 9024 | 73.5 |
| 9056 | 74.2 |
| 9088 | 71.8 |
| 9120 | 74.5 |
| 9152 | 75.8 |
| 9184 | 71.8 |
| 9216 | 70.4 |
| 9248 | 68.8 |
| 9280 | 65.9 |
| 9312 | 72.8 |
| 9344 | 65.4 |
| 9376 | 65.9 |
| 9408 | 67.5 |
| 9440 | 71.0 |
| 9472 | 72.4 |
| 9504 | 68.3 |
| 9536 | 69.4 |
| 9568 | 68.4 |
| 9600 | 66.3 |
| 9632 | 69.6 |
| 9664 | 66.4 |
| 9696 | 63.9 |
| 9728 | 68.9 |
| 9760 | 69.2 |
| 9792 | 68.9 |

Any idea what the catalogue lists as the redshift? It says 0.21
